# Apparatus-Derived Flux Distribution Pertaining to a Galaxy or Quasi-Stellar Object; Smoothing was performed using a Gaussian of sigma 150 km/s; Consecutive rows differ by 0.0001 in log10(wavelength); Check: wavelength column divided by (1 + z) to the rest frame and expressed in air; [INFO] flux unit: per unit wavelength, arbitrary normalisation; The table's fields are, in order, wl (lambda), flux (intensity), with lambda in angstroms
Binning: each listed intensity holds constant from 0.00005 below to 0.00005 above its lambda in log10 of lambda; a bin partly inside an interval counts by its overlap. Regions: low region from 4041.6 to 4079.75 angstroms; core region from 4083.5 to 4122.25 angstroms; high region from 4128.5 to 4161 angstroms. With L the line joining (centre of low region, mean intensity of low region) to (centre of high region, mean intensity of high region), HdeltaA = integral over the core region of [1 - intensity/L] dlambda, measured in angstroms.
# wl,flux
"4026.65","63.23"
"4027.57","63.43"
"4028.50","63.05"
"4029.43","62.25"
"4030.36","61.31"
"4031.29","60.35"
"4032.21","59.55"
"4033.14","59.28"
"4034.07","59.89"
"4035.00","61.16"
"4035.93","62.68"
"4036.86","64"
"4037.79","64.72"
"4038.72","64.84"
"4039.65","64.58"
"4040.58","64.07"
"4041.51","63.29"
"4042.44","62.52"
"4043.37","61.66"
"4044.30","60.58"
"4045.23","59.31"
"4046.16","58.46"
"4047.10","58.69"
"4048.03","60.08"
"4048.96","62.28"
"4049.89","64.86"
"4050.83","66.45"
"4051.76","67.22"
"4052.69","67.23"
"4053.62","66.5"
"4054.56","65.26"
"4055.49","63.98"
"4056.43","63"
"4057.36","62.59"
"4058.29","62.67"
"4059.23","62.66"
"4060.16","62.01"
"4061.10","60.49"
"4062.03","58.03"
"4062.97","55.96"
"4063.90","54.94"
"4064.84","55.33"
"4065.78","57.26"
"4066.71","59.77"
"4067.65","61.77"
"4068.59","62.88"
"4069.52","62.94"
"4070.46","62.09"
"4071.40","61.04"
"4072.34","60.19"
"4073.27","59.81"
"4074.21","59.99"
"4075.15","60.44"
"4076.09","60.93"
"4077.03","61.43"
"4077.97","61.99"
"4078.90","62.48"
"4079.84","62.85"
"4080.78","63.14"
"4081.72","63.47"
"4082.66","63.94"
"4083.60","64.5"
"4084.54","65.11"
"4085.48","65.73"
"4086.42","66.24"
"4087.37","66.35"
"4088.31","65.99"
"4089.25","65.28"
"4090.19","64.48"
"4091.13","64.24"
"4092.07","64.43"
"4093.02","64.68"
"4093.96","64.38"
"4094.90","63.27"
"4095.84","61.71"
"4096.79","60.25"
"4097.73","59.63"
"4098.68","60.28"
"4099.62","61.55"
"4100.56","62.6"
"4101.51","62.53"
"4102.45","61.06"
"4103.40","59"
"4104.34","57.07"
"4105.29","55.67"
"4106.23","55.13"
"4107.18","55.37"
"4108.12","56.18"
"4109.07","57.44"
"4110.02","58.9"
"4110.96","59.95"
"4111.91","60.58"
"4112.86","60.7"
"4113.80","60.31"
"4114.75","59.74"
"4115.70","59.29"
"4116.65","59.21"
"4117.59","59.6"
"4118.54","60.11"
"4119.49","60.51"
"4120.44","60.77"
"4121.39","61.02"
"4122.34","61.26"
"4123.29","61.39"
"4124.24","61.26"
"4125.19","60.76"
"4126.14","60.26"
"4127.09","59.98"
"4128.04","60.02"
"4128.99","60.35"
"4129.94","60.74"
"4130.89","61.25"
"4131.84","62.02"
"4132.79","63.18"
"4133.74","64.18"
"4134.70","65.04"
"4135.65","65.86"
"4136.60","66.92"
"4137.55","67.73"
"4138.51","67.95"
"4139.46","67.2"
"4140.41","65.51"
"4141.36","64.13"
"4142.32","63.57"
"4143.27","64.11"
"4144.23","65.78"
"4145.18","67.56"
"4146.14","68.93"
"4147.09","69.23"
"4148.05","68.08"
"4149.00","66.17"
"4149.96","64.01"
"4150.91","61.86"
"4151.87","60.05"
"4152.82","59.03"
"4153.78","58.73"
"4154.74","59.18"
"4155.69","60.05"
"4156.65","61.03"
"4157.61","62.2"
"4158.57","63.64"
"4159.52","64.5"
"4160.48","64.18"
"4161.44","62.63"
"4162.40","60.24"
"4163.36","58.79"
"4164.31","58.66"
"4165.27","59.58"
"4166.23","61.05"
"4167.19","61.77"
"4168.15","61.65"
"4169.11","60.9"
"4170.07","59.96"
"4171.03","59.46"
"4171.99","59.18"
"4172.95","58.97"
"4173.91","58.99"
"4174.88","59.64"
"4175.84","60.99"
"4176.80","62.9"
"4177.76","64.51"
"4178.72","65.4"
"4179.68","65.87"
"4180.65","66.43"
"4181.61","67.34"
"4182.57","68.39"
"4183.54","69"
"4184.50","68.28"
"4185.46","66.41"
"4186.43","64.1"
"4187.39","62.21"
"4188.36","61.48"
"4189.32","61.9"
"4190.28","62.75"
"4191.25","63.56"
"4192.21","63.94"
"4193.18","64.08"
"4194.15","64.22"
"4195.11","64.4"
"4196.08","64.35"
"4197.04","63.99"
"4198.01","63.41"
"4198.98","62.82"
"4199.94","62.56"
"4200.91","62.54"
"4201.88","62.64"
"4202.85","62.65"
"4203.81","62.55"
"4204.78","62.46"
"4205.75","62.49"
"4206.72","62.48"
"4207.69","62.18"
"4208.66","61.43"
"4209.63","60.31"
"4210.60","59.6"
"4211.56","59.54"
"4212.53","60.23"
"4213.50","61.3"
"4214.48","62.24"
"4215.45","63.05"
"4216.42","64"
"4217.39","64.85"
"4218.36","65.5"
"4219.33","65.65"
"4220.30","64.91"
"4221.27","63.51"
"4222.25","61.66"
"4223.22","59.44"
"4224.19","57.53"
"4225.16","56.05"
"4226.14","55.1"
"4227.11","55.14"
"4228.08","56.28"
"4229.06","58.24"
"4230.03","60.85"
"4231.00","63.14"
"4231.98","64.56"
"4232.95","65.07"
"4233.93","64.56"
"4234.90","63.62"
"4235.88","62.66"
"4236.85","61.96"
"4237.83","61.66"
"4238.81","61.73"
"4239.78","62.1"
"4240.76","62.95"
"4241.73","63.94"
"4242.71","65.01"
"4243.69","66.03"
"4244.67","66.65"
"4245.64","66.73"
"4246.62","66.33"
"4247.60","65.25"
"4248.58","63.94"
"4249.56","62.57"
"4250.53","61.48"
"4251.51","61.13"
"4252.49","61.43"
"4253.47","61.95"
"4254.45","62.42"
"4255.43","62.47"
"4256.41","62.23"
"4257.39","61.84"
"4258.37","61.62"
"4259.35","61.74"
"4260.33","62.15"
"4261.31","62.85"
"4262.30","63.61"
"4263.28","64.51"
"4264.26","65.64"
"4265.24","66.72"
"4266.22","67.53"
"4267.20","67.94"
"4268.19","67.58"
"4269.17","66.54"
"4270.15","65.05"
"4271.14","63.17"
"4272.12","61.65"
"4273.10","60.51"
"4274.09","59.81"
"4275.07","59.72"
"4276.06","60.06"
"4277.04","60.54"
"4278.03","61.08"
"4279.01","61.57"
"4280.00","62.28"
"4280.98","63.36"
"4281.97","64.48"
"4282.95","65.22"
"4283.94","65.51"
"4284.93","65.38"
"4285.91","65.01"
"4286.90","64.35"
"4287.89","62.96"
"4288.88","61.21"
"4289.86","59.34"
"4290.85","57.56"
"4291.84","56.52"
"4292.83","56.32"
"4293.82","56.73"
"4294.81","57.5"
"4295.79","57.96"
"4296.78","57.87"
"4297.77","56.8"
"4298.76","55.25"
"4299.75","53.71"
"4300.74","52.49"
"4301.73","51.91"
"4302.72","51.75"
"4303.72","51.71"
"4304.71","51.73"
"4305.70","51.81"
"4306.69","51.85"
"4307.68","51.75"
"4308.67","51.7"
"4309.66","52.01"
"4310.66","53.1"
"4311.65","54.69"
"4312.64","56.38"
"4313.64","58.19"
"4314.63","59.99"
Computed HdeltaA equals 0.9 angstroms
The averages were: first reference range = 61.5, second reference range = 63.9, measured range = 61.2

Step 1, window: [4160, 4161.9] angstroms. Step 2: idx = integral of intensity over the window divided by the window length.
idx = 63.3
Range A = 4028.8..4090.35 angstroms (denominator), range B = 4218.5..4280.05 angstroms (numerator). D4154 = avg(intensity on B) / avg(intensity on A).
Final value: 1.01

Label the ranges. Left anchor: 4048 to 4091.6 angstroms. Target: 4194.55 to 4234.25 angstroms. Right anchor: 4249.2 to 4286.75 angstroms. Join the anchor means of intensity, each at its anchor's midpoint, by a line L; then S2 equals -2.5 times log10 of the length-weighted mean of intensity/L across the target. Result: 0.02 mag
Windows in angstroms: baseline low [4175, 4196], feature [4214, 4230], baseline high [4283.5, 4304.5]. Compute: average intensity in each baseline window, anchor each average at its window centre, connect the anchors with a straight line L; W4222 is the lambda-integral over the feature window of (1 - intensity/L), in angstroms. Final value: 0.4 angstroms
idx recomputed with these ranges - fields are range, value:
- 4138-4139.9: 67.4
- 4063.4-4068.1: 57.8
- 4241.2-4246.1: 65.7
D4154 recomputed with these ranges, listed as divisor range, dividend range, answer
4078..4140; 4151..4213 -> 1.01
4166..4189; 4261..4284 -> 1.01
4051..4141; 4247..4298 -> 1.01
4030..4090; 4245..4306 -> 0.98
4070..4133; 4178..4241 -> 1.02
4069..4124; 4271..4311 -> 0.95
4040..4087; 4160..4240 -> 1.00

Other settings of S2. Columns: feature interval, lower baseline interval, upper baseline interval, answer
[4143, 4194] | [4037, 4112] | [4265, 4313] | -0.04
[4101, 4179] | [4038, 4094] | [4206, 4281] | 0.02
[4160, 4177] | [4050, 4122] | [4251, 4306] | 0.01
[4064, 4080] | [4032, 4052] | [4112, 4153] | 0.03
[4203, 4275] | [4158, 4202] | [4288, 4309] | -0.07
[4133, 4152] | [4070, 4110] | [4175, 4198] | -0.04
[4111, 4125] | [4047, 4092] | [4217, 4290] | 0.04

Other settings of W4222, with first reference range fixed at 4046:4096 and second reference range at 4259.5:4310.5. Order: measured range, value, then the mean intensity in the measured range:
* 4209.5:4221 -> -0.38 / 62.7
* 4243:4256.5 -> -0.77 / 63.7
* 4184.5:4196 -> -0.52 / 63.8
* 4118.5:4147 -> -0.80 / 63.4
